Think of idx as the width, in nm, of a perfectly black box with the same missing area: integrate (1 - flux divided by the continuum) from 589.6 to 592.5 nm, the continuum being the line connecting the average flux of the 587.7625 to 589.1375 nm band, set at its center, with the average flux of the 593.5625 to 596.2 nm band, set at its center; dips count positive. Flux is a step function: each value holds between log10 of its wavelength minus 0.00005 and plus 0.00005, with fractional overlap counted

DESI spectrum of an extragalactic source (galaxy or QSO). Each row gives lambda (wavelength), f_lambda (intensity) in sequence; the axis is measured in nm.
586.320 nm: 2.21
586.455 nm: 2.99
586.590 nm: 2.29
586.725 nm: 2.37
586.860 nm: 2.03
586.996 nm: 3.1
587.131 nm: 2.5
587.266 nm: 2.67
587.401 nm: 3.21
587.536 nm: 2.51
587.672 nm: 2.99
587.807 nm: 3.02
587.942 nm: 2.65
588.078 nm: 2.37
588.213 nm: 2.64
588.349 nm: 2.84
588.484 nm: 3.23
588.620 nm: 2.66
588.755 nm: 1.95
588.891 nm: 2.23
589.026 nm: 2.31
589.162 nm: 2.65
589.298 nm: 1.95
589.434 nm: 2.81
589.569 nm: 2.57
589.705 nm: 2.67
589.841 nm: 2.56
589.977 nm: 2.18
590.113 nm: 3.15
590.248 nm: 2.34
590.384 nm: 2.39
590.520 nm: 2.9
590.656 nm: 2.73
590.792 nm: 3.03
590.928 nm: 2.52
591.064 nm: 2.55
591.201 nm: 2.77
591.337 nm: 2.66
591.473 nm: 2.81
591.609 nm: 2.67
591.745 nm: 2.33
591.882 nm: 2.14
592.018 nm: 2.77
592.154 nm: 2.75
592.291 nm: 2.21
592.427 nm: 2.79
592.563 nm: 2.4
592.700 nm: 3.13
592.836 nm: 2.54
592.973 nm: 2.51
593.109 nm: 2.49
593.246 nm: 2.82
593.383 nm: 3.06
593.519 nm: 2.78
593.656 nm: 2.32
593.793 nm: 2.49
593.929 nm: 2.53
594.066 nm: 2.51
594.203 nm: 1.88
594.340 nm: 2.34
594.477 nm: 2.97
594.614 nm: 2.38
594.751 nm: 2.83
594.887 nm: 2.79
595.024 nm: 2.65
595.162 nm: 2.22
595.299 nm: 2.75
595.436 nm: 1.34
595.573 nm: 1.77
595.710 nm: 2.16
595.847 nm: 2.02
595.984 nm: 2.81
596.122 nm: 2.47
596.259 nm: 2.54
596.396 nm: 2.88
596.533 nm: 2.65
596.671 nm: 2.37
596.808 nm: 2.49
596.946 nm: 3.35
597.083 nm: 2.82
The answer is -0.13 nm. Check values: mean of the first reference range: 2.58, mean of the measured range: 2.61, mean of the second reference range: 2.38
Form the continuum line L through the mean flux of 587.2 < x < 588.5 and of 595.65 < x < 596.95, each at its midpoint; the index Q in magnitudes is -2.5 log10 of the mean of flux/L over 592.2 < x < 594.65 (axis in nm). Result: 0.02 mag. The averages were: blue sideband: 2.8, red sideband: 2.54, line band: 2.57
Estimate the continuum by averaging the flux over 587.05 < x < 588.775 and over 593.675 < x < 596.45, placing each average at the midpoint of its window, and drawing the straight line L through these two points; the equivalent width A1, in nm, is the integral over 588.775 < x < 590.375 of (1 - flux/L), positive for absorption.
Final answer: 0.11 nm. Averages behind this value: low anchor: 2.74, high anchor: 2.41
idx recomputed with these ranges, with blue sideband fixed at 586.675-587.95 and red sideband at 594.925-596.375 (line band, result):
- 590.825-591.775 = -0.05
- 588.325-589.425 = 0.07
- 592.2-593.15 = -0.05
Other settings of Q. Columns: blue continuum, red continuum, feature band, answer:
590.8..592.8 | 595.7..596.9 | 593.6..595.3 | 0.02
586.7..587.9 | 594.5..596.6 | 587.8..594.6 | 0.00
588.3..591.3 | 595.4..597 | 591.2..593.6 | -0.05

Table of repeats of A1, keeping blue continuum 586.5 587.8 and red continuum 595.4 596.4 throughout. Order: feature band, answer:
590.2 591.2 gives -0.07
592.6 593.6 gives -0.16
